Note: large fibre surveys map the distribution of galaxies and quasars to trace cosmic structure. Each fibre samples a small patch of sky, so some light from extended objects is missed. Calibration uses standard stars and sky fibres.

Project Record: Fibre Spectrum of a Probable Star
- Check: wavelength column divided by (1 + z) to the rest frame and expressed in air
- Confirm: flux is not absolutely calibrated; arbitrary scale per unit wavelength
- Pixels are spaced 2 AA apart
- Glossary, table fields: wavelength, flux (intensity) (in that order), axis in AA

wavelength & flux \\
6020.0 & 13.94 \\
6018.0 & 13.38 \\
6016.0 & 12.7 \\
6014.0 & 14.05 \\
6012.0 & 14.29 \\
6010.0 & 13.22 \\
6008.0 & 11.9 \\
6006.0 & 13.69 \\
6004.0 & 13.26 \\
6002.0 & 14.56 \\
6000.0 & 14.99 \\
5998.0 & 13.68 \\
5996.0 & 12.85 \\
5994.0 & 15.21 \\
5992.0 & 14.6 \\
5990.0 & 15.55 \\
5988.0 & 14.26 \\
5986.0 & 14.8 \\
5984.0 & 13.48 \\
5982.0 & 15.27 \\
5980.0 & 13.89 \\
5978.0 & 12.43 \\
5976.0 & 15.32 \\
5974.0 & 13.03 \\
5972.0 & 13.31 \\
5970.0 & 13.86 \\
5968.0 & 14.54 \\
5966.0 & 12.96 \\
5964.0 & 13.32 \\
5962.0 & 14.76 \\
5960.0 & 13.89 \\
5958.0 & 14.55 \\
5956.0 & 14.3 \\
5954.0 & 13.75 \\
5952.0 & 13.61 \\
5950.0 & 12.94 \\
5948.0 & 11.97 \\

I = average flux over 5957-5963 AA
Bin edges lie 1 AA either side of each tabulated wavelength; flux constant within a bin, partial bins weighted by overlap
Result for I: 14.4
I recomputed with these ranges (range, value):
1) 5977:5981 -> 13.2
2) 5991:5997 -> 14.2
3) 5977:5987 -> 14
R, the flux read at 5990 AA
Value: 15.55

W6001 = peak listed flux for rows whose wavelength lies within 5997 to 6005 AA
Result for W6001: 14.99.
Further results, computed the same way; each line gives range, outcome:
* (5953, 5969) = 14.76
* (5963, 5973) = 14.54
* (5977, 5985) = 15.27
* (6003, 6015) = 14.29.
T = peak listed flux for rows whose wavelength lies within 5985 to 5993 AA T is 15.55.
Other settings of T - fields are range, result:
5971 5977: 15.32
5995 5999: 13.68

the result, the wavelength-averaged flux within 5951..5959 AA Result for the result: 14.1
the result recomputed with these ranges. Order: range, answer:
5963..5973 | 13.6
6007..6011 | 12.6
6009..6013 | 13.8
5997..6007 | 14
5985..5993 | 14.8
